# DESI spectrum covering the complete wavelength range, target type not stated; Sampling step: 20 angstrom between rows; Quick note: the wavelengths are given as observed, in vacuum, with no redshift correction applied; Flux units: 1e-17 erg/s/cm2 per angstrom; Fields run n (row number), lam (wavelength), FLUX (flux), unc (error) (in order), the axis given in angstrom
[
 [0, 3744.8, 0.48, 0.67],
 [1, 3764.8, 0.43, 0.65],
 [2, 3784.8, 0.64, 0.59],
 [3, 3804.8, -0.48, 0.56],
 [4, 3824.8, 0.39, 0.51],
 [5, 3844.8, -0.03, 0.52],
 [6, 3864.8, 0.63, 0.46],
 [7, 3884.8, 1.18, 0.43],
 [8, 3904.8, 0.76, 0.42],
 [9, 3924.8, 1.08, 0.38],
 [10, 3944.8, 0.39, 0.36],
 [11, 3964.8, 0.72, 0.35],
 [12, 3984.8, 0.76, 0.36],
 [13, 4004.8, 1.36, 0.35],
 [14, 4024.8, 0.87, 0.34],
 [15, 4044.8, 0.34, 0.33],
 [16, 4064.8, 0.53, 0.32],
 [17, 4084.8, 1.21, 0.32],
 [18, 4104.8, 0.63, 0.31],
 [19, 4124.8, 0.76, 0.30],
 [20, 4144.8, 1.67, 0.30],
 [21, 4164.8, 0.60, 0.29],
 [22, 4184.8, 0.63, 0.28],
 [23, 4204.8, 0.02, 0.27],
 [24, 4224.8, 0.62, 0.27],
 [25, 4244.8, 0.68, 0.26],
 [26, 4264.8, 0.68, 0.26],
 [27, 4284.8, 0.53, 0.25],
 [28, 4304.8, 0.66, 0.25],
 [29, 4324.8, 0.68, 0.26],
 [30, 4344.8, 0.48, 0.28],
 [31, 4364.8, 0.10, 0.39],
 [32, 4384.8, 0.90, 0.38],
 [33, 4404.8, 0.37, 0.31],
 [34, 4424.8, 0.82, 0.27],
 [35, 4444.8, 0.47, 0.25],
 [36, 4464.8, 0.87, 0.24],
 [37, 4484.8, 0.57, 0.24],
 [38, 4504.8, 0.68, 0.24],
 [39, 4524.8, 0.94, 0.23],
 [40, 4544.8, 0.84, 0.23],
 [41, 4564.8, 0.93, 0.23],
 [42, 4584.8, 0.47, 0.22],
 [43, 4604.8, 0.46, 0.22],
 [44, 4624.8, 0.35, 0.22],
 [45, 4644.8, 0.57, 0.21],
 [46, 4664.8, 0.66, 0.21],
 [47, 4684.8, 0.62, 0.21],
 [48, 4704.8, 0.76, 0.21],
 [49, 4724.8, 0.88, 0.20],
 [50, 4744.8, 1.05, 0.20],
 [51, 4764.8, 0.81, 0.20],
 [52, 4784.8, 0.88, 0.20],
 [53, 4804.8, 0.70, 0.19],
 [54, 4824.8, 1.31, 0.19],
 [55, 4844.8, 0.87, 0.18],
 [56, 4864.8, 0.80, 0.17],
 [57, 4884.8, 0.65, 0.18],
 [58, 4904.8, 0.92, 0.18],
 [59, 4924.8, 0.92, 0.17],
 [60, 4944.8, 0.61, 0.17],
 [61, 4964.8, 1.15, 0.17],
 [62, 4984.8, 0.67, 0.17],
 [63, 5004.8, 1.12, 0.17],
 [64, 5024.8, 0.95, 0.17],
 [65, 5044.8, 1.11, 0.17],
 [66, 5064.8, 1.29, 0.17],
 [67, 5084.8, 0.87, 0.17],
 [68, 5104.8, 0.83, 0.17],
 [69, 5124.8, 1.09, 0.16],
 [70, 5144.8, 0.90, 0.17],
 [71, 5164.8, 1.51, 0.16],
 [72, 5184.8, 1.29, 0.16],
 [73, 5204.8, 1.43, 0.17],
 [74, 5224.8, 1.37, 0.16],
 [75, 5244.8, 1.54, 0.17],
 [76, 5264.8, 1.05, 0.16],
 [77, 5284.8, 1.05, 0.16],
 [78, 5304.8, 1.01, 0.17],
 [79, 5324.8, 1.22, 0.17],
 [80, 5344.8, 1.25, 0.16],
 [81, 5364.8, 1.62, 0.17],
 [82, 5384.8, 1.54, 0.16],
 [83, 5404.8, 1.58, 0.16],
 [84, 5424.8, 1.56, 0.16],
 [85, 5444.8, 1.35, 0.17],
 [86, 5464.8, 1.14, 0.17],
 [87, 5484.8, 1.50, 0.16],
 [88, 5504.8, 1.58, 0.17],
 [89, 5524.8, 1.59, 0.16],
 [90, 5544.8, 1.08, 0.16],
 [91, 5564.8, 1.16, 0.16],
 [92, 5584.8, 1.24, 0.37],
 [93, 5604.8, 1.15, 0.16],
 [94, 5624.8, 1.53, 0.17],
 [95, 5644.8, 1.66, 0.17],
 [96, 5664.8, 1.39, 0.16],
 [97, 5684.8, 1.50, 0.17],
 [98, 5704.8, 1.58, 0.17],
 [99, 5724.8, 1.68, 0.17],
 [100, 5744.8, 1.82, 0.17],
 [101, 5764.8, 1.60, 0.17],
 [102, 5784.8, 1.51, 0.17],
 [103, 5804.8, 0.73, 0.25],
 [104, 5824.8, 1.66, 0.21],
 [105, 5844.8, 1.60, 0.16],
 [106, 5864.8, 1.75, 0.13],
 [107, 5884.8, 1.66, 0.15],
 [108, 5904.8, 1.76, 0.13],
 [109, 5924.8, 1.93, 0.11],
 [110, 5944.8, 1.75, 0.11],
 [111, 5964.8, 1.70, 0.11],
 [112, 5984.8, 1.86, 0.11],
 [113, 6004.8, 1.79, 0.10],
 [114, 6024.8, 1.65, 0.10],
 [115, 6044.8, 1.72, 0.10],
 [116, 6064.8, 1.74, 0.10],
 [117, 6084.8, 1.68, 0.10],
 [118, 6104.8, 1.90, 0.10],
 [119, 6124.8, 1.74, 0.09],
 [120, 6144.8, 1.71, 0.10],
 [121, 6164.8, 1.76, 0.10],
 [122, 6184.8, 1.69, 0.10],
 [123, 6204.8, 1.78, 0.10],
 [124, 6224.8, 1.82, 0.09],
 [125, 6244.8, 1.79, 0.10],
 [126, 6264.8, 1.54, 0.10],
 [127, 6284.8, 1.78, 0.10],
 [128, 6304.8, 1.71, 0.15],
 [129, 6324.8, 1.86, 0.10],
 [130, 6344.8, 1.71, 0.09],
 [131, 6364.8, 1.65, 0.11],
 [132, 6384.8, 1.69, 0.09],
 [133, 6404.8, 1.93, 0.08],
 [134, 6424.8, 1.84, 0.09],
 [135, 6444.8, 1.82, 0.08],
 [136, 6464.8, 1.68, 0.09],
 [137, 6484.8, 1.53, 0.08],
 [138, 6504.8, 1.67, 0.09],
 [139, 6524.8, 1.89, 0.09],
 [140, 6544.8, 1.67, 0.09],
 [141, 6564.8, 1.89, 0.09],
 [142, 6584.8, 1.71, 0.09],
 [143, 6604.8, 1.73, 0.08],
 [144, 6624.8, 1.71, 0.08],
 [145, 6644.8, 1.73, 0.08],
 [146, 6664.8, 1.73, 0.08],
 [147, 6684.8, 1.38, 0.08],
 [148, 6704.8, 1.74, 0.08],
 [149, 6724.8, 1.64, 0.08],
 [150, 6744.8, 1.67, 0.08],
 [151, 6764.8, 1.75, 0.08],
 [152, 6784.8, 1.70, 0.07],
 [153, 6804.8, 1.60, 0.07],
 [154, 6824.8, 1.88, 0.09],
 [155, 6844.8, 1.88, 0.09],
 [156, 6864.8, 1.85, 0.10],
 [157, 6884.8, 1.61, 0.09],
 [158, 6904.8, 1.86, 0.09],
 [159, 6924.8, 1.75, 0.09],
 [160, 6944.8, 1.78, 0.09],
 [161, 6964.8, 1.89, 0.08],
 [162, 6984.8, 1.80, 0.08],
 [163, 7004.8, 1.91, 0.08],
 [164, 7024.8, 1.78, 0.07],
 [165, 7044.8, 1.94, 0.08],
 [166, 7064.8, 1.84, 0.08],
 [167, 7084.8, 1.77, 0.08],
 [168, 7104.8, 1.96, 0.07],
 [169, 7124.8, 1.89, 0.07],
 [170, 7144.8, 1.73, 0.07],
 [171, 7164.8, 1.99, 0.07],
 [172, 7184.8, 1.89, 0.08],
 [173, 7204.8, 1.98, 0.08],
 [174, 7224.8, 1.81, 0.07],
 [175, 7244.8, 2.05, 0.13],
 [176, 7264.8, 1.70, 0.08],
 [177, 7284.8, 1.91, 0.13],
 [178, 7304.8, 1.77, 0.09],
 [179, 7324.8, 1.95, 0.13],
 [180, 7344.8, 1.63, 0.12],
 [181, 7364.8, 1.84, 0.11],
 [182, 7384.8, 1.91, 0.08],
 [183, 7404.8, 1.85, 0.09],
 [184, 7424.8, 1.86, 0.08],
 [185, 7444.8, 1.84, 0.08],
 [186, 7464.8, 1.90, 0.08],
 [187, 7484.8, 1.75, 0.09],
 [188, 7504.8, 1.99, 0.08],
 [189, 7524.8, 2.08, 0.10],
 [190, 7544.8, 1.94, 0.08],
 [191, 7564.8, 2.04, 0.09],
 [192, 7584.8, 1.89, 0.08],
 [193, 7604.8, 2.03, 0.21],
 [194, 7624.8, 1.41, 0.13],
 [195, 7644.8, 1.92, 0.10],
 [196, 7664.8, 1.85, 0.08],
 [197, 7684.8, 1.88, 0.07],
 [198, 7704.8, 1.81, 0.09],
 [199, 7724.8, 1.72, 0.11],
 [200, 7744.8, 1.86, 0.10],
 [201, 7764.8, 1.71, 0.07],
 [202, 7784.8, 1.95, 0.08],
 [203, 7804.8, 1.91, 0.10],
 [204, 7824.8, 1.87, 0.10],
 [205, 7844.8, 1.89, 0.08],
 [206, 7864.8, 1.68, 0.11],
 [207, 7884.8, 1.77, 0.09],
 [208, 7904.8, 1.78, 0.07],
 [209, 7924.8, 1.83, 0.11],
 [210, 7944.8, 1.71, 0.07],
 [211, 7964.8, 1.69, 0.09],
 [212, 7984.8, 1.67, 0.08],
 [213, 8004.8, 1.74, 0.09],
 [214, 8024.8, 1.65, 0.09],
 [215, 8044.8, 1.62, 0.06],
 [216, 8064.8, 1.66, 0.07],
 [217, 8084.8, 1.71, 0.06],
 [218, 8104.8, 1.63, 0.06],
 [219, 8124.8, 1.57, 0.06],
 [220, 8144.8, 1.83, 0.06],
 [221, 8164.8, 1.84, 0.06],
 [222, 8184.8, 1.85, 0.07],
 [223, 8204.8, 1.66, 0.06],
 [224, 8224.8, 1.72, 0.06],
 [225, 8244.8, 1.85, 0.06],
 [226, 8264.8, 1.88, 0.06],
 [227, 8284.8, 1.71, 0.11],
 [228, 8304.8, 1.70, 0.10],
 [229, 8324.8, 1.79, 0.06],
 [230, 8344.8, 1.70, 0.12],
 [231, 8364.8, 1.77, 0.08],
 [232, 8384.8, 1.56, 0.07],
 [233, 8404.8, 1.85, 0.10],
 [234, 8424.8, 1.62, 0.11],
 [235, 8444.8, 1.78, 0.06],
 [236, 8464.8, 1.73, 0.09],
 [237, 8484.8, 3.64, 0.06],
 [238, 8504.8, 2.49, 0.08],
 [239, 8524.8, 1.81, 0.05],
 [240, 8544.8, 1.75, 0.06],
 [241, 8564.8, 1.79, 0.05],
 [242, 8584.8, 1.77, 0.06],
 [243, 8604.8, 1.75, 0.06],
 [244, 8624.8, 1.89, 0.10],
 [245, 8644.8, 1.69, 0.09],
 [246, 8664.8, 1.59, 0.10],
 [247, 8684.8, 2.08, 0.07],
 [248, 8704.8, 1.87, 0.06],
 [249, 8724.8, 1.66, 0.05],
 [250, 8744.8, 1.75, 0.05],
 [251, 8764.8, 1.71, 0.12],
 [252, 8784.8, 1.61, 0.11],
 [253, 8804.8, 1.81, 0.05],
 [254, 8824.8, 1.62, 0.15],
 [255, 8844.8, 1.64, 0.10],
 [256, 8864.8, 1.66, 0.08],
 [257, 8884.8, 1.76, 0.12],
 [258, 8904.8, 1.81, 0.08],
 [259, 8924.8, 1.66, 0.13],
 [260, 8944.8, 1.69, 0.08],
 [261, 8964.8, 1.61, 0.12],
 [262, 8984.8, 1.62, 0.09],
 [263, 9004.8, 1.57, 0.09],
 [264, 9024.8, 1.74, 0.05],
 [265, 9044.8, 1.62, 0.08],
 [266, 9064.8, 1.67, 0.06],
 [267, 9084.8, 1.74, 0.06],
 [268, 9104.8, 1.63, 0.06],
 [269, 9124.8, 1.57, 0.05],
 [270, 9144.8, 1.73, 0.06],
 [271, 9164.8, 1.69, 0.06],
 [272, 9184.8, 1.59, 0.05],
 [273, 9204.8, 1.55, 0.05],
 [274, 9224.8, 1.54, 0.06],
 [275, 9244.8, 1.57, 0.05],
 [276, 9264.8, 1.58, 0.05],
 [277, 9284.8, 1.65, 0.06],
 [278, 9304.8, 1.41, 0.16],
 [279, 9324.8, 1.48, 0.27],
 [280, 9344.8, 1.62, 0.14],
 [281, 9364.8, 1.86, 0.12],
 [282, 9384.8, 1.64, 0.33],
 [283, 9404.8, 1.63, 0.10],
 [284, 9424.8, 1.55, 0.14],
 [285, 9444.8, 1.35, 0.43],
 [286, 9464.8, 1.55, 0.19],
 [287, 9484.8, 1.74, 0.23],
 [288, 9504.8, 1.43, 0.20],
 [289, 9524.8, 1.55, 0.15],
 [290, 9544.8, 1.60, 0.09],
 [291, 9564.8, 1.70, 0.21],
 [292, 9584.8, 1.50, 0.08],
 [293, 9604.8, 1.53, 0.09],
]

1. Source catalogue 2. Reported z 0.29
